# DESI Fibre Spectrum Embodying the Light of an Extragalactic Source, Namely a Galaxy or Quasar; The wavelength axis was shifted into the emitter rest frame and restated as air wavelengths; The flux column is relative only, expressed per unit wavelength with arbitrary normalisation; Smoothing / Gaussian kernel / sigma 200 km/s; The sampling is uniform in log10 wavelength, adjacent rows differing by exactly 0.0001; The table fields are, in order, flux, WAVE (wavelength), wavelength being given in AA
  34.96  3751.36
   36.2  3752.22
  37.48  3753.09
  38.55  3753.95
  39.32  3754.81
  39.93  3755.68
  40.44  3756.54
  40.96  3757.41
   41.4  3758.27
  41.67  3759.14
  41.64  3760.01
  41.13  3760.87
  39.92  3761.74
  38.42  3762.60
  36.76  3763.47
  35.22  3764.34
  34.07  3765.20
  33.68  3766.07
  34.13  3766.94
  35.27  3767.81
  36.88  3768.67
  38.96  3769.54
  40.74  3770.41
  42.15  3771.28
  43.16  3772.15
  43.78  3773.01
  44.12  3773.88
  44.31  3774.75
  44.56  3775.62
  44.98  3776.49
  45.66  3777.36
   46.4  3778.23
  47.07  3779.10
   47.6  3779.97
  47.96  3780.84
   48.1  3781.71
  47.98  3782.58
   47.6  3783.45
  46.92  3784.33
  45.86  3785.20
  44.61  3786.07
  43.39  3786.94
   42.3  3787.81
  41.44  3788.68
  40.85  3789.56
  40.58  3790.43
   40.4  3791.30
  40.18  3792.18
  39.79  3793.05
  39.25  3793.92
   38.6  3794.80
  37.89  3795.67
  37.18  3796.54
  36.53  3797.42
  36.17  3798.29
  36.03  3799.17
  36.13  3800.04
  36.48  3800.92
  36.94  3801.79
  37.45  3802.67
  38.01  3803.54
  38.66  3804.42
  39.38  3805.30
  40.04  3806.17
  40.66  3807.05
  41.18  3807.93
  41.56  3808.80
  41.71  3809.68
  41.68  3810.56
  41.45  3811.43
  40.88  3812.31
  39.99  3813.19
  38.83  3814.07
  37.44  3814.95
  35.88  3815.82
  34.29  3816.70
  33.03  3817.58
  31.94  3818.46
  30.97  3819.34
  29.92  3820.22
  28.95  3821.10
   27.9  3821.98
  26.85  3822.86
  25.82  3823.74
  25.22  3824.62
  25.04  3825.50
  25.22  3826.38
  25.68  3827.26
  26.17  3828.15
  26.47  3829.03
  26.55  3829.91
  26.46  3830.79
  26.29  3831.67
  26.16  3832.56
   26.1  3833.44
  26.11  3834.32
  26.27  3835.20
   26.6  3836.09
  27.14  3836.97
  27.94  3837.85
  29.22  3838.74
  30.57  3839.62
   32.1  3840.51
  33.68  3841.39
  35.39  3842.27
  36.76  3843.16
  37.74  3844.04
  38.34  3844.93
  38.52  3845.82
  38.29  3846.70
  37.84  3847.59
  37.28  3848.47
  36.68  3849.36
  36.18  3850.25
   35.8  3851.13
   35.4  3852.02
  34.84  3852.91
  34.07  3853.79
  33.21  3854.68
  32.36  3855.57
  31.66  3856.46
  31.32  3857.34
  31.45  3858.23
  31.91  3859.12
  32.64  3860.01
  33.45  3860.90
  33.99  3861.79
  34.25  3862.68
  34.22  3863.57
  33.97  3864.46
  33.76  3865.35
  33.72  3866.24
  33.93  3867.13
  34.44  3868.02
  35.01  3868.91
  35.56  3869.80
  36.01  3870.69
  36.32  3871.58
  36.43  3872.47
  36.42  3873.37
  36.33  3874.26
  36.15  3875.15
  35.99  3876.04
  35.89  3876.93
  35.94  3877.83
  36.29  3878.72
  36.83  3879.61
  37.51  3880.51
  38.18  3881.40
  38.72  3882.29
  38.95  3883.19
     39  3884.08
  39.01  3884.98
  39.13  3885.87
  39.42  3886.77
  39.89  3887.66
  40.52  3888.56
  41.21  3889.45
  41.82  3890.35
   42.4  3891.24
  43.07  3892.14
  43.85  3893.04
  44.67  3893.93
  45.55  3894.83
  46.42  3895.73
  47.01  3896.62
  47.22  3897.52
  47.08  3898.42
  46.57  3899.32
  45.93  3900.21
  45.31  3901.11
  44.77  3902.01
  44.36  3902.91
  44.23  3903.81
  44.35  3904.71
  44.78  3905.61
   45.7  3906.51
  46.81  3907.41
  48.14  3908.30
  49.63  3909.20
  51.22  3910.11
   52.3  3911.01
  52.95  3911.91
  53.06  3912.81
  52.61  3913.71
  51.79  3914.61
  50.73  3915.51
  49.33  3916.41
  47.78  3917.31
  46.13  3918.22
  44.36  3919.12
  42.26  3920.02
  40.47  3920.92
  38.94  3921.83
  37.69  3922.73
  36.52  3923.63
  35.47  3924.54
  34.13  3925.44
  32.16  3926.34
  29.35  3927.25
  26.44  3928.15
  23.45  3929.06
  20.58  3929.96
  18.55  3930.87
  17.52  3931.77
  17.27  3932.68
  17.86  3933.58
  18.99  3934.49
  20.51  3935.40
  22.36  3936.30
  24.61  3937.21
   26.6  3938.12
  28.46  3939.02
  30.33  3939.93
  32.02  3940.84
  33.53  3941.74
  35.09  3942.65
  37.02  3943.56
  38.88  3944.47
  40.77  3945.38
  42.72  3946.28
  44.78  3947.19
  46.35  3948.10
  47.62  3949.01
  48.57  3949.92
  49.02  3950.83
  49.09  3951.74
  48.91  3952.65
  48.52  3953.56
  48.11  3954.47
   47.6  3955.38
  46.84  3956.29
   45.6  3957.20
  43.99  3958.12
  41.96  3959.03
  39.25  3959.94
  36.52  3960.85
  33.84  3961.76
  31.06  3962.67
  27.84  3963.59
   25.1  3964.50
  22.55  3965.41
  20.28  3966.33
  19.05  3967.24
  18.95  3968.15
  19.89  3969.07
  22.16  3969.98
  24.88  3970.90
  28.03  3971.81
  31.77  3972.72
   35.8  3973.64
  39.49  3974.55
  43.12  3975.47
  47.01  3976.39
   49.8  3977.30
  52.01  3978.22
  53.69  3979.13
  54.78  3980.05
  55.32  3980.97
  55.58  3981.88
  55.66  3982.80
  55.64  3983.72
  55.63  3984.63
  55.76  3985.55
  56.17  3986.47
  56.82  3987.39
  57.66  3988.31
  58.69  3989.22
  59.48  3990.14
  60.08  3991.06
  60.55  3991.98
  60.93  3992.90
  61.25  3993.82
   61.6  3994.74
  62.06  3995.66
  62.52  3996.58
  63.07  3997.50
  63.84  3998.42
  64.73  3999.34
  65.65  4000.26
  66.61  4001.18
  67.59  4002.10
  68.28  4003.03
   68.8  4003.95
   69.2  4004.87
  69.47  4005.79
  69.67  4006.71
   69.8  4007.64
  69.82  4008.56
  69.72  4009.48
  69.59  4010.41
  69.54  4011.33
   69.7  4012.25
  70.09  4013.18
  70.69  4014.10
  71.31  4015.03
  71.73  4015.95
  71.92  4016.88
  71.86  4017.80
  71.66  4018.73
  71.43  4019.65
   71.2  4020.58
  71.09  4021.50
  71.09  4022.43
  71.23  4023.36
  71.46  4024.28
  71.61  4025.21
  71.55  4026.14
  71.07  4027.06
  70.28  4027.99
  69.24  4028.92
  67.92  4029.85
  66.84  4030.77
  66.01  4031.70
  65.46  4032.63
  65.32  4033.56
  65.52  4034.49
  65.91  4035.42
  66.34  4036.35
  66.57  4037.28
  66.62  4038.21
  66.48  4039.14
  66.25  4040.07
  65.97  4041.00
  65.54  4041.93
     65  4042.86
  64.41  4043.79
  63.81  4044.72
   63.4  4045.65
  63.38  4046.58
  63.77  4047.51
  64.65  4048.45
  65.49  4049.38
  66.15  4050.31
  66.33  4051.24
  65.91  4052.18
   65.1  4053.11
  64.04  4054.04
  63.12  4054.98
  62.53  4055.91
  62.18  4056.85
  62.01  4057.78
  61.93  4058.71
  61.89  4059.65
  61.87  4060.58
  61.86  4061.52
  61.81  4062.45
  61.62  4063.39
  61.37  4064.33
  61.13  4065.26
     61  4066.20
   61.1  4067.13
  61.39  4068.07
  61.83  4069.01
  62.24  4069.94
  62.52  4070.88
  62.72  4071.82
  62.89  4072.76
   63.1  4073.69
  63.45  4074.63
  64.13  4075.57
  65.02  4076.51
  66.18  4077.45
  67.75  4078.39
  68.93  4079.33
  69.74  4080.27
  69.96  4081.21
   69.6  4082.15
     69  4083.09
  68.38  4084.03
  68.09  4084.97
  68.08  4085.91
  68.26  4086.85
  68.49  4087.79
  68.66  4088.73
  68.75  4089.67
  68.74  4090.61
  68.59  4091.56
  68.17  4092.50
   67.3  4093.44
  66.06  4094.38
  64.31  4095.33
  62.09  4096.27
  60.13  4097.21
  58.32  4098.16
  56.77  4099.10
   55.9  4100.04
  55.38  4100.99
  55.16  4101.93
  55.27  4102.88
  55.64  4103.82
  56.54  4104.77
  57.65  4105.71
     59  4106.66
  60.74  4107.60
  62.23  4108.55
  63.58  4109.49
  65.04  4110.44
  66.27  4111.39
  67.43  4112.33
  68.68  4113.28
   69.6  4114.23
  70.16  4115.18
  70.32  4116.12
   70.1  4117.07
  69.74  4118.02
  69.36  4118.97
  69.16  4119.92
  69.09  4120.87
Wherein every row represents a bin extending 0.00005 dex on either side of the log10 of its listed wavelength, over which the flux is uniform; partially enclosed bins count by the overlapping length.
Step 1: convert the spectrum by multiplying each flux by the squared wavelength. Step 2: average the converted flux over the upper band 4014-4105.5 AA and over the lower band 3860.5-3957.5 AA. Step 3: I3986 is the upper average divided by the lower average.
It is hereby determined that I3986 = 1.8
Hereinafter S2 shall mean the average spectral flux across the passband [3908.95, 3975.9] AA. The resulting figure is 36.1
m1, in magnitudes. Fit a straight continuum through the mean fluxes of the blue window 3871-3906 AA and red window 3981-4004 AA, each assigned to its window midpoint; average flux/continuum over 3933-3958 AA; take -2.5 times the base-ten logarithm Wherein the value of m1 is 0.35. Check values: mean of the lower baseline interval 41.1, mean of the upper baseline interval 60.8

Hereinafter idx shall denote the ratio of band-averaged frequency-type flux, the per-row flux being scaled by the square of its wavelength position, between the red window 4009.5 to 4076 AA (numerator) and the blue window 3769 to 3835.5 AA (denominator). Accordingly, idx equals 2.0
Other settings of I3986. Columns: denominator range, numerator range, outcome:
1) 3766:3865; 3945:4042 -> 1.70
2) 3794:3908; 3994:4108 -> 2.00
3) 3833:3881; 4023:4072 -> 2.10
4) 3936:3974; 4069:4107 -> 1.93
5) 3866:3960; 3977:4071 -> 1.73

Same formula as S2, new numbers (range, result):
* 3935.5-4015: 48.6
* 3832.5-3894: 35.3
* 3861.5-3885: 36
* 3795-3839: 33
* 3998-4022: 69.4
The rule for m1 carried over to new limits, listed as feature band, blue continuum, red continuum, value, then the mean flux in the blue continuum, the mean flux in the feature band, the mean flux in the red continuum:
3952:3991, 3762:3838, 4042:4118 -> 0.256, 36.9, 42.4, 64.1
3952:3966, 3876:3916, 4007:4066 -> 0.351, 44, 39.1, 66.8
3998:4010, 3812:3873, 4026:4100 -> -0.204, 32.3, 67.9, 65.1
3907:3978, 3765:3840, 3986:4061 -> 0.435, 36.7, 36.8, 66.1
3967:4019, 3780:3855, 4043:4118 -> -0.042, 35.6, 57.1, 64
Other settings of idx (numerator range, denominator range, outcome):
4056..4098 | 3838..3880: 2.08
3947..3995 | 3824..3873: 1.47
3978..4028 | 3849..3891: 1.94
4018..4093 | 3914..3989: 1.81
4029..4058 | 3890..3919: 1.48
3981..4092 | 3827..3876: 2.19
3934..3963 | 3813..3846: 1.35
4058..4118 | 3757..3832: 1.96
